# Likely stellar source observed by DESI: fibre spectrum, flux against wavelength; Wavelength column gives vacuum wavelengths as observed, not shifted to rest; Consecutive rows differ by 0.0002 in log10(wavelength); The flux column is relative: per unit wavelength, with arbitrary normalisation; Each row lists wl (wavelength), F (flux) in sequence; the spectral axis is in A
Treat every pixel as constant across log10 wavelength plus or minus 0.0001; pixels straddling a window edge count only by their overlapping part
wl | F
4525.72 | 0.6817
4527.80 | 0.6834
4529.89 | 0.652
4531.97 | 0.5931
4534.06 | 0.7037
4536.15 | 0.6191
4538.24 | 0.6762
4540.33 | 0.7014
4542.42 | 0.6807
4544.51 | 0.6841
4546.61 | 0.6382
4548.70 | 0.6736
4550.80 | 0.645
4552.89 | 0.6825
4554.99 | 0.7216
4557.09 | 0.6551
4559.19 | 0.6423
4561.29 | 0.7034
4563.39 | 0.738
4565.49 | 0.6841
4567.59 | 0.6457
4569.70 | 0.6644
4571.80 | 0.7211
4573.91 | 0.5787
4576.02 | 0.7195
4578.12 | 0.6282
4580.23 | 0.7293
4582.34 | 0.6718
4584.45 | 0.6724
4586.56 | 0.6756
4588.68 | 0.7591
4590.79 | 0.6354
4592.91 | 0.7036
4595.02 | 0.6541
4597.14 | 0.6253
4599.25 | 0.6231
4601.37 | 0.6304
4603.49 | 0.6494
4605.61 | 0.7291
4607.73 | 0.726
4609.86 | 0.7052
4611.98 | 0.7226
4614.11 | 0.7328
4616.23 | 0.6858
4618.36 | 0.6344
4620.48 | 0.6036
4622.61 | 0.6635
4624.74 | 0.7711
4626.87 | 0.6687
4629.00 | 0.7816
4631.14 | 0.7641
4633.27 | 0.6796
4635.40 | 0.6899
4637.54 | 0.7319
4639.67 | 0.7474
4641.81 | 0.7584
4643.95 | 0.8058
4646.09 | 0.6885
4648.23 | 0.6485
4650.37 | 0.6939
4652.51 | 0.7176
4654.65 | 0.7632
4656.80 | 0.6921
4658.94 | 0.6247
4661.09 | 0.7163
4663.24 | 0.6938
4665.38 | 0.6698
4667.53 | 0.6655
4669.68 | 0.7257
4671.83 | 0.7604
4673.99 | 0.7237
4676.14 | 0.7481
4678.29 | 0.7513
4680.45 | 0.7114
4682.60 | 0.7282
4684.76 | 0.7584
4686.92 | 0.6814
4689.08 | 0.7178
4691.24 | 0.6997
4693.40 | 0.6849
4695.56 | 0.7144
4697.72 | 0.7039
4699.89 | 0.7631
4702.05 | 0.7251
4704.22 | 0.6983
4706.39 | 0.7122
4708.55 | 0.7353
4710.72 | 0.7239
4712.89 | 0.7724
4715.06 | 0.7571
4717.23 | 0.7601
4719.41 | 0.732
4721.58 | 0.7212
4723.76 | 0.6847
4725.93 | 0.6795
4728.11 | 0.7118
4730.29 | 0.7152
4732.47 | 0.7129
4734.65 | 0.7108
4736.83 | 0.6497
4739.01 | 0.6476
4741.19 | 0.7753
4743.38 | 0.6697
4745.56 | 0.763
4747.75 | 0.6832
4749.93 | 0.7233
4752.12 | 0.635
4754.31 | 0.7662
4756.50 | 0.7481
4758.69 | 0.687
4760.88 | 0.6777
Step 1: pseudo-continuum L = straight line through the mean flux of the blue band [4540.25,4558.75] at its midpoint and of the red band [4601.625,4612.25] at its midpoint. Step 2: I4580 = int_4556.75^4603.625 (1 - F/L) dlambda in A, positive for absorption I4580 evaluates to 1.1 A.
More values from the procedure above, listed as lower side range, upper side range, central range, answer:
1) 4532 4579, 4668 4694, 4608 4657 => -0.56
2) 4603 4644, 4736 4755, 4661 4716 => -1.19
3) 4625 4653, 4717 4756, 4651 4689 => 0.22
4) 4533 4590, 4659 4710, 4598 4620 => 0.35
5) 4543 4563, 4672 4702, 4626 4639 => -0.33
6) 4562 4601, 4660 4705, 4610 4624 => 0.21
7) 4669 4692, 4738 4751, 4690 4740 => 0.35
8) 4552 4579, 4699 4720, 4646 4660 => 0.46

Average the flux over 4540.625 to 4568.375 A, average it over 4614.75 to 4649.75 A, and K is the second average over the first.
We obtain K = 1.0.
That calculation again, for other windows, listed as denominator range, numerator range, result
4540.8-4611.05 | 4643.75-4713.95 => 1.06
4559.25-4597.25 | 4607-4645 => 1.05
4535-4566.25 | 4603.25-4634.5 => 1.04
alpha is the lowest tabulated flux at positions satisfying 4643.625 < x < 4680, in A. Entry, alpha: 0.6247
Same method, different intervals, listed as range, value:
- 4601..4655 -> 0.6036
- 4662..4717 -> 0.6655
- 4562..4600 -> 0.5787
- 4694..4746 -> 0.6476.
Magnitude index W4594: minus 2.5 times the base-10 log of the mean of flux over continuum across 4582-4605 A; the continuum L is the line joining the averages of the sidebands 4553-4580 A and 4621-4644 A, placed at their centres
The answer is 0.05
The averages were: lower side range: 0.677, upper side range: 0.727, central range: 0.665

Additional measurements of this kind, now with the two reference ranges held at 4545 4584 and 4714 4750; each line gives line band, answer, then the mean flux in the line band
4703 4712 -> -0.02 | 0.719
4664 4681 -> -0.03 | 0.719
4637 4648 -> -0.07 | 0.74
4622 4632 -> -0.07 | 0.732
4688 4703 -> -0.02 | 0.716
